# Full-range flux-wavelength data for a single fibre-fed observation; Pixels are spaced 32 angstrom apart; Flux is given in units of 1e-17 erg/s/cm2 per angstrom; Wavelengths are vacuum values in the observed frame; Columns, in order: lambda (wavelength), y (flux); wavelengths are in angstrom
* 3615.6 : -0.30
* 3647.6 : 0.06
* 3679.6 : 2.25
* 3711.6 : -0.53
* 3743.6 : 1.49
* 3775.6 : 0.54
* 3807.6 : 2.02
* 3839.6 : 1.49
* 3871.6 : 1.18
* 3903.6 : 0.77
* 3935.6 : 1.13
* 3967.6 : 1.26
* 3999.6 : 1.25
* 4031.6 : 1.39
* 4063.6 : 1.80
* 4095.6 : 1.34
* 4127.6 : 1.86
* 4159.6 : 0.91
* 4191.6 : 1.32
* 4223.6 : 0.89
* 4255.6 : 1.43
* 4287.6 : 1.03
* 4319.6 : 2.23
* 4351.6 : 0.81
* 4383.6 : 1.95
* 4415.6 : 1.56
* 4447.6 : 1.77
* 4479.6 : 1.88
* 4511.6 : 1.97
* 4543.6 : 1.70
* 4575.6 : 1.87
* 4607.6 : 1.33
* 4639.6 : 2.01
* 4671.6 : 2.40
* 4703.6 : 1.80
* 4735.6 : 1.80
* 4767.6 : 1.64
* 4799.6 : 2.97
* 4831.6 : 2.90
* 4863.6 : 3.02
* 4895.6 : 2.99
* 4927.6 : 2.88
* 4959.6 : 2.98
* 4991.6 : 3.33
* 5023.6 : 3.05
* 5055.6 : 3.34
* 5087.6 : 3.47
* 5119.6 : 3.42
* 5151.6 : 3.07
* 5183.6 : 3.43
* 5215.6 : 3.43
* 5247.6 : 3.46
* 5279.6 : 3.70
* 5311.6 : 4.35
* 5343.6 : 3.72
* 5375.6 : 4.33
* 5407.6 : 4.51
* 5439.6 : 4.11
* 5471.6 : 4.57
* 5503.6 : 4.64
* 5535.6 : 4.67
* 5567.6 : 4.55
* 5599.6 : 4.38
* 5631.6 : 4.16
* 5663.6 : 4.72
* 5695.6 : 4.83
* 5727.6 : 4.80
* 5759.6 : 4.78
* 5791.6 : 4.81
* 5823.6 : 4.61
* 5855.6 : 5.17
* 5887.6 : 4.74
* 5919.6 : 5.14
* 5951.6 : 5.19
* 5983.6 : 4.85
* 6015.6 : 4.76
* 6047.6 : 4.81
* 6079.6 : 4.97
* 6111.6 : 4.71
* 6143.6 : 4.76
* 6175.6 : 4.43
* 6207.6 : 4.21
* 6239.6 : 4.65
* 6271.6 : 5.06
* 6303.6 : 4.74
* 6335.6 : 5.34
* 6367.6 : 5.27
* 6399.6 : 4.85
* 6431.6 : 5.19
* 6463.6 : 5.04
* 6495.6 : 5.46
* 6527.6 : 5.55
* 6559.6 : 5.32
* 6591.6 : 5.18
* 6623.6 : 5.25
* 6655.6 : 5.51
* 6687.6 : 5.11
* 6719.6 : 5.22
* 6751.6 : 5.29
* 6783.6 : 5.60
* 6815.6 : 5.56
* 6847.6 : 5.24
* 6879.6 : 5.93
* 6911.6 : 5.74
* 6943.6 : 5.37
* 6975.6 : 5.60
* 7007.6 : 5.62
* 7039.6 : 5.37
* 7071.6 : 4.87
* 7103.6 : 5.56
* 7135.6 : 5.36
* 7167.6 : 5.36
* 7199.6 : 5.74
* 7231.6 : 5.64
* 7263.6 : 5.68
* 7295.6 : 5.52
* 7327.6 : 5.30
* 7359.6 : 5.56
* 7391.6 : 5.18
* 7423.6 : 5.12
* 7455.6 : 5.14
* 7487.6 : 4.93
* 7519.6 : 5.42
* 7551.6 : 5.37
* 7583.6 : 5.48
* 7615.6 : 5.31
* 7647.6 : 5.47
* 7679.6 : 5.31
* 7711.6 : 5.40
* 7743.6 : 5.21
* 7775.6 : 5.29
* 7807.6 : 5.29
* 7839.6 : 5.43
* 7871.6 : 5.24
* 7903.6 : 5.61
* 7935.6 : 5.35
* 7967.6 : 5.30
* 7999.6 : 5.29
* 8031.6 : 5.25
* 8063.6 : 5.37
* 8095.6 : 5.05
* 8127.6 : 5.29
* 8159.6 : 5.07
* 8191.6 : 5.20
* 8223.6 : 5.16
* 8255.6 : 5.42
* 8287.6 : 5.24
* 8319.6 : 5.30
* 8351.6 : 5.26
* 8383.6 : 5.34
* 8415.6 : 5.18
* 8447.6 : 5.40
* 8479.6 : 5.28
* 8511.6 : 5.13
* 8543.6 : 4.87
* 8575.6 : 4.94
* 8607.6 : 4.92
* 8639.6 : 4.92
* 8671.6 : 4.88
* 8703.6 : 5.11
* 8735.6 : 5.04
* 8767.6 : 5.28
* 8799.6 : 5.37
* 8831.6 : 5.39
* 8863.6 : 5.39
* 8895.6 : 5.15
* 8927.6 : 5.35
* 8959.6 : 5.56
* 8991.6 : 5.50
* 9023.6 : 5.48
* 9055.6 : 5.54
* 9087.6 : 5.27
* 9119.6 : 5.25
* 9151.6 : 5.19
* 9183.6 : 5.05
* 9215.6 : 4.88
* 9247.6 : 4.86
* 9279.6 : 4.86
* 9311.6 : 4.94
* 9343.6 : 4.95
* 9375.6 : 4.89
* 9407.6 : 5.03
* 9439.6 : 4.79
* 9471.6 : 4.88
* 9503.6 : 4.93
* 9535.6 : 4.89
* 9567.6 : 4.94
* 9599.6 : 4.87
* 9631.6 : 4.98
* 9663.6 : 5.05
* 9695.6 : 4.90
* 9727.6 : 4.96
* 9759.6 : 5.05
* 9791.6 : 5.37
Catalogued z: 0.199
